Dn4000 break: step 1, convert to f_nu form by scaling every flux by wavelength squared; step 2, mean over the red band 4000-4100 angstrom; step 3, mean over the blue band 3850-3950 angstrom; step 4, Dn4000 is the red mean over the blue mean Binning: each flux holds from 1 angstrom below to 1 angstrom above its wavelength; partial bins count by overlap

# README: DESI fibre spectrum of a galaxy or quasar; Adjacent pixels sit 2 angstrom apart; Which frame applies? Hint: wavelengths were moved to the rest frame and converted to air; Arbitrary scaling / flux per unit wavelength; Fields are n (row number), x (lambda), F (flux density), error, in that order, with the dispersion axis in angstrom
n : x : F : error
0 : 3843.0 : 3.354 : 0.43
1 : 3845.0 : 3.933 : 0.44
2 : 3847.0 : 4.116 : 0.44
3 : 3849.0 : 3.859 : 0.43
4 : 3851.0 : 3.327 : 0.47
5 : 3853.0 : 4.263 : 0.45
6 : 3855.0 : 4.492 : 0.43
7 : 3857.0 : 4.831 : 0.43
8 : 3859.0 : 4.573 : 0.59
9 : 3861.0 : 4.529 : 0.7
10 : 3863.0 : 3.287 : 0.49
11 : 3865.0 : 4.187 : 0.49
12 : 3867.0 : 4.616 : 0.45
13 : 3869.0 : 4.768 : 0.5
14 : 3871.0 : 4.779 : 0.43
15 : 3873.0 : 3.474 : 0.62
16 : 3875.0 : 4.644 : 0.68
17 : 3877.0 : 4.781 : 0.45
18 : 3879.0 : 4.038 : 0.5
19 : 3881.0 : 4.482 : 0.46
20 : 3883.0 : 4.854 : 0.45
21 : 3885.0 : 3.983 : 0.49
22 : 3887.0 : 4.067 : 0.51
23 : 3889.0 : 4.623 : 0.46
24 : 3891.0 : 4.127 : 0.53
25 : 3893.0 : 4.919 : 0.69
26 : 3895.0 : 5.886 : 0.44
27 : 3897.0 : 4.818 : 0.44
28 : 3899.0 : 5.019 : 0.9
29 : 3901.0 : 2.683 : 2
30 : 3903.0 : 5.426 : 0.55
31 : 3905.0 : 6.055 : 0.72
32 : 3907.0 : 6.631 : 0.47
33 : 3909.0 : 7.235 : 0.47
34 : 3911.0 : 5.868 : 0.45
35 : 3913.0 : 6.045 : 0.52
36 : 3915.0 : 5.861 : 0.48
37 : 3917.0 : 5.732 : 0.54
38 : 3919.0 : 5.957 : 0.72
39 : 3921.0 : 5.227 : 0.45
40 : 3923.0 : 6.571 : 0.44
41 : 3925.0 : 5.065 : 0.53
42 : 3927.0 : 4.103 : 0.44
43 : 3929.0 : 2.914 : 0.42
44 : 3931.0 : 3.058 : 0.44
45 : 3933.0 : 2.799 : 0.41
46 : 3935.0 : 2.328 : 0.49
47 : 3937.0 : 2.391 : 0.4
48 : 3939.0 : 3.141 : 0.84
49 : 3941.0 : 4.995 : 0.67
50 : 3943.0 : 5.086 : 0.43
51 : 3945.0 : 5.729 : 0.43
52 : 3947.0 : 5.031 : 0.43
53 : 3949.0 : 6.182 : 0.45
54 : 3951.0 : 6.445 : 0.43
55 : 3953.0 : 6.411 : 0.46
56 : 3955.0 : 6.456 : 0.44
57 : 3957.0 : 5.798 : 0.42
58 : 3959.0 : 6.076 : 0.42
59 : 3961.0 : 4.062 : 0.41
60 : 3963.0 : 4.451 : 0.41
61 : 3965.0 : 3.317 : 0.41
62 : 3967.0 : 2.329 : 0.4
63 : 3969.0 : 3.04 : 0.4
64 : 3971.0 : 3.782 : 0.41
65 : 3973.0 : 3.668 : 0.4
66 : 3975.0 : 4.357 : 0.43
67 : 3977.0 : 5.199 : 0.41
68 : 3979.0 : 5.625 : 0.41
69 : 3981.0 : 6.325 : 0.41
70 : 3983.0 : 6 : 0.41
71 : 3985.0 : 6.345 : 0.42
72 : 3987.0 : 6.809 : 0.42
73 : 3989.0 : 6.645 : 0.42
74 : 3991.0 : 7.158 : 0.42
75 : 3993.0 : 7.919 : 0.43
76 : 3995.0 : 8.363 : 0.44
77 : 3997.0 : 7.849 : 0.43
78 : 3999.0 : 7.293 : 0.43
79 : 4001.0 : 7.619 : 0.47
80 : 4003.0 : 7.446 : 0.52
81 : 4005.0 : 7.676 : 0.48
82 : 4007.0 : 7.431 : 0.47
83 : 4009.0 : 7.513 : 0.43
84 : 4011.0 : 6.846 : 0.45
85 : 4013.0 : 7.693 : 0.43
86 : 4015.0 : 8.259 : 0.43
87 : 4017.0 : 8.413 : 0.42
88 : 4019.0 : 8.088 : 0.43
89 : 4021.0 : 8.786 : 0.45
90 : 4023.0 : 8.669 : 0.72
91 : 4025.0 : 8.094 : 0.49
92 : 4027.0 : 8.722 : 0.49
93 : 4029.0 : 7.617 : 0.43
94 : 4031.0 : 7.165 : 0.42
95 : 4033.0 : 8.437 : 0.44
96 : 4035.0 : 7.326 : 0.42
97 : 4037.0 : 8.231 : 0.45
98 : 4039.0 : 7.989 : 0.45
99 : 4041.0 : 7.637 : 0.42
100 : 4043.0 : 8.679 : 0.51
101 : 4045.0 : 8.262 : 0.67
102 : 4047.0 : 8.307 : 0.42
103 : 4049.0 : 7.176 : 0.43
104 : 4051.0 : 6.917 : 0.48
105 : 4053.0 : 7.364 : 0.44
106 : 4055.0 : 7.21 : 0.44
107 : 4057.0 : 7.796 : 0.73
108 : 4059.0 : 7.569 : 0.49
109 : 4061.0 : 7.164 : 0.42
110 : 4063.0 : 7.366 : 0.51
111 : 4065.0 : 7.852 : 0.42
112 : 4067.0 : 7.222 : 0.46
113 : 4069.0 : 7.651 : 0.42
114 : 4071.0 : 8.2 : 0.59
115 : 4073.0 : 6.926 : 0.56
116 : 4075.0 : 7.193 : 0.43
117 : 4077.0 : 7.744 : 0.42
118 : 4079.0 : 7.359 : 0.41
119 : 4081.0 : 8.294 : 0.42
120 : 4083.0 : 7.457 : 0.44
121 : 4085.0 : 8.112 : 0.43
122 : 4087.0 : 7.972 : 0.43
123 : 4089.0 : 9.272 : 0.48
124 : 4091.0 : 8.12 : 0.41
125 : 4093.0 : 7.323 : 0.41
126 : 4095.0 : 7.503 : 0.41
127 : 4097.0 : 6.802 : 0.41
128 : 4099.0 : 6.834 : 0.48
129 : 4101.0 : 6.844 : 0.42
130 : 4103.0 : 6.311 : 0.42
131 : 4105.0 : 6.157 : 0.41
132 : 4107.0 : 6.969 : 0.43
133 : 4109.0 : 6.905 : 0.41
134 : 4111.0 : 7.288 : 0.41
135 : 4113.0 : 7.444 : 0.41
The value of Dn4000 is 1.8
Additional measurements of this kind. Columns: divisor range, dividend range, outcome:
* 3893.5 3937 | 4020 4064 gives 1.69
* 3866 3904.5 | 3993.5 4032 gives 1.85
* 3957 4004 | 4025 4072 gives 1.40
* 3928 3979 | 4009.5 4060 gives 1.87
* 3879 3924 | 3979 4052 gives 1.54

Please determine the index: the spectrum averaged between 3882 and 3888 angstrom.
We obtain 4.3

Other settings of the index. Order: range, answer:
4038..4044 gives 8.1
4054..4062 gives 7.43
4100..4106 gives 6.44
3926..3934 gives 3.22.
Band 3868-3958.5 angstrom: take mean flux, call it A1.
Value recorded 4.91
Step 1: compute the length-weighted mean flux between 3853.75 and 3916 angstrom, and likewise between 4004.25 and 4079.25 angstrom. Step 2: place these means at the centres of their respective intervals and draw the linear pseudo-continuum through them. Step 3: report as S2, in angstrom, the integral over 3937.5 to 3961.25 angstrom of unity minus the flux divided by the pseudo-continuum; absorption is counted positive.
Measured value 2.4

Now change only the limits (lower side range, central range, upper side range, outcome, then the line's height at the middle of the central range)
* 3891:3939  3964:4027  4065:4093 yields -2.7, 6.29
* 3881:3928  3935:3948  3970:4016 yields 3.6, 5.84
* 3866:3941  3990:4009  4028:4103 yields -3.6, 6.43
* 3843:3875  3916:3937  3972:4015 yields 4.5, 5.49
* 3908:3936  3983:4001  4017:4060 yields -1.4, 6.72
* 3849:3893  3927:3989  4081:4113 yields 9.2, 5.49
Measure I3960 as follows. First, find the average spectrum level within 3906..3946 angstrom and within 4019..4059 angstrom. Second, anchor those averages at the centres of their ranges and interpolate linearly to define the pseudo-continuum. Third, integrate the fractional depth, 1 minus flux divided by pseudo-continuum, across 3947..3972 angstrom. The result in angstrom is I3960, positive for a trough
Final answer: 3.6 angstrom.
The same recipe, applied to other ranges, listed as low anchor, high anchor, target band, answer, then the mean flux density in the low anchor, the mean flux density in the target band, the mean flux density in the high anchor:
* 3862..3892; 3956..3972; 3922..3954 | -2.7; 4.31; 4.52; 4.11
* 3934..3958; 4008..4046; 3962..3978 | 5.8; 5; 3.77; 8.02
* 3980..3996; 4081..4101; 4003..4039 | -3.7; 6.95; 7.93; 7.7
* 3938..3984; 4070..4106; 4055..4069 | -1.1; 4.94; 7.49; 7.47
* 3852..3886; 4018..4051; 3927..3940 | 6.6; 4.39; 2.87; 8.04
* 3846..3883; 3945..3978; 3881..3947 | -3.4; 4.3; 4.79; 4.82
